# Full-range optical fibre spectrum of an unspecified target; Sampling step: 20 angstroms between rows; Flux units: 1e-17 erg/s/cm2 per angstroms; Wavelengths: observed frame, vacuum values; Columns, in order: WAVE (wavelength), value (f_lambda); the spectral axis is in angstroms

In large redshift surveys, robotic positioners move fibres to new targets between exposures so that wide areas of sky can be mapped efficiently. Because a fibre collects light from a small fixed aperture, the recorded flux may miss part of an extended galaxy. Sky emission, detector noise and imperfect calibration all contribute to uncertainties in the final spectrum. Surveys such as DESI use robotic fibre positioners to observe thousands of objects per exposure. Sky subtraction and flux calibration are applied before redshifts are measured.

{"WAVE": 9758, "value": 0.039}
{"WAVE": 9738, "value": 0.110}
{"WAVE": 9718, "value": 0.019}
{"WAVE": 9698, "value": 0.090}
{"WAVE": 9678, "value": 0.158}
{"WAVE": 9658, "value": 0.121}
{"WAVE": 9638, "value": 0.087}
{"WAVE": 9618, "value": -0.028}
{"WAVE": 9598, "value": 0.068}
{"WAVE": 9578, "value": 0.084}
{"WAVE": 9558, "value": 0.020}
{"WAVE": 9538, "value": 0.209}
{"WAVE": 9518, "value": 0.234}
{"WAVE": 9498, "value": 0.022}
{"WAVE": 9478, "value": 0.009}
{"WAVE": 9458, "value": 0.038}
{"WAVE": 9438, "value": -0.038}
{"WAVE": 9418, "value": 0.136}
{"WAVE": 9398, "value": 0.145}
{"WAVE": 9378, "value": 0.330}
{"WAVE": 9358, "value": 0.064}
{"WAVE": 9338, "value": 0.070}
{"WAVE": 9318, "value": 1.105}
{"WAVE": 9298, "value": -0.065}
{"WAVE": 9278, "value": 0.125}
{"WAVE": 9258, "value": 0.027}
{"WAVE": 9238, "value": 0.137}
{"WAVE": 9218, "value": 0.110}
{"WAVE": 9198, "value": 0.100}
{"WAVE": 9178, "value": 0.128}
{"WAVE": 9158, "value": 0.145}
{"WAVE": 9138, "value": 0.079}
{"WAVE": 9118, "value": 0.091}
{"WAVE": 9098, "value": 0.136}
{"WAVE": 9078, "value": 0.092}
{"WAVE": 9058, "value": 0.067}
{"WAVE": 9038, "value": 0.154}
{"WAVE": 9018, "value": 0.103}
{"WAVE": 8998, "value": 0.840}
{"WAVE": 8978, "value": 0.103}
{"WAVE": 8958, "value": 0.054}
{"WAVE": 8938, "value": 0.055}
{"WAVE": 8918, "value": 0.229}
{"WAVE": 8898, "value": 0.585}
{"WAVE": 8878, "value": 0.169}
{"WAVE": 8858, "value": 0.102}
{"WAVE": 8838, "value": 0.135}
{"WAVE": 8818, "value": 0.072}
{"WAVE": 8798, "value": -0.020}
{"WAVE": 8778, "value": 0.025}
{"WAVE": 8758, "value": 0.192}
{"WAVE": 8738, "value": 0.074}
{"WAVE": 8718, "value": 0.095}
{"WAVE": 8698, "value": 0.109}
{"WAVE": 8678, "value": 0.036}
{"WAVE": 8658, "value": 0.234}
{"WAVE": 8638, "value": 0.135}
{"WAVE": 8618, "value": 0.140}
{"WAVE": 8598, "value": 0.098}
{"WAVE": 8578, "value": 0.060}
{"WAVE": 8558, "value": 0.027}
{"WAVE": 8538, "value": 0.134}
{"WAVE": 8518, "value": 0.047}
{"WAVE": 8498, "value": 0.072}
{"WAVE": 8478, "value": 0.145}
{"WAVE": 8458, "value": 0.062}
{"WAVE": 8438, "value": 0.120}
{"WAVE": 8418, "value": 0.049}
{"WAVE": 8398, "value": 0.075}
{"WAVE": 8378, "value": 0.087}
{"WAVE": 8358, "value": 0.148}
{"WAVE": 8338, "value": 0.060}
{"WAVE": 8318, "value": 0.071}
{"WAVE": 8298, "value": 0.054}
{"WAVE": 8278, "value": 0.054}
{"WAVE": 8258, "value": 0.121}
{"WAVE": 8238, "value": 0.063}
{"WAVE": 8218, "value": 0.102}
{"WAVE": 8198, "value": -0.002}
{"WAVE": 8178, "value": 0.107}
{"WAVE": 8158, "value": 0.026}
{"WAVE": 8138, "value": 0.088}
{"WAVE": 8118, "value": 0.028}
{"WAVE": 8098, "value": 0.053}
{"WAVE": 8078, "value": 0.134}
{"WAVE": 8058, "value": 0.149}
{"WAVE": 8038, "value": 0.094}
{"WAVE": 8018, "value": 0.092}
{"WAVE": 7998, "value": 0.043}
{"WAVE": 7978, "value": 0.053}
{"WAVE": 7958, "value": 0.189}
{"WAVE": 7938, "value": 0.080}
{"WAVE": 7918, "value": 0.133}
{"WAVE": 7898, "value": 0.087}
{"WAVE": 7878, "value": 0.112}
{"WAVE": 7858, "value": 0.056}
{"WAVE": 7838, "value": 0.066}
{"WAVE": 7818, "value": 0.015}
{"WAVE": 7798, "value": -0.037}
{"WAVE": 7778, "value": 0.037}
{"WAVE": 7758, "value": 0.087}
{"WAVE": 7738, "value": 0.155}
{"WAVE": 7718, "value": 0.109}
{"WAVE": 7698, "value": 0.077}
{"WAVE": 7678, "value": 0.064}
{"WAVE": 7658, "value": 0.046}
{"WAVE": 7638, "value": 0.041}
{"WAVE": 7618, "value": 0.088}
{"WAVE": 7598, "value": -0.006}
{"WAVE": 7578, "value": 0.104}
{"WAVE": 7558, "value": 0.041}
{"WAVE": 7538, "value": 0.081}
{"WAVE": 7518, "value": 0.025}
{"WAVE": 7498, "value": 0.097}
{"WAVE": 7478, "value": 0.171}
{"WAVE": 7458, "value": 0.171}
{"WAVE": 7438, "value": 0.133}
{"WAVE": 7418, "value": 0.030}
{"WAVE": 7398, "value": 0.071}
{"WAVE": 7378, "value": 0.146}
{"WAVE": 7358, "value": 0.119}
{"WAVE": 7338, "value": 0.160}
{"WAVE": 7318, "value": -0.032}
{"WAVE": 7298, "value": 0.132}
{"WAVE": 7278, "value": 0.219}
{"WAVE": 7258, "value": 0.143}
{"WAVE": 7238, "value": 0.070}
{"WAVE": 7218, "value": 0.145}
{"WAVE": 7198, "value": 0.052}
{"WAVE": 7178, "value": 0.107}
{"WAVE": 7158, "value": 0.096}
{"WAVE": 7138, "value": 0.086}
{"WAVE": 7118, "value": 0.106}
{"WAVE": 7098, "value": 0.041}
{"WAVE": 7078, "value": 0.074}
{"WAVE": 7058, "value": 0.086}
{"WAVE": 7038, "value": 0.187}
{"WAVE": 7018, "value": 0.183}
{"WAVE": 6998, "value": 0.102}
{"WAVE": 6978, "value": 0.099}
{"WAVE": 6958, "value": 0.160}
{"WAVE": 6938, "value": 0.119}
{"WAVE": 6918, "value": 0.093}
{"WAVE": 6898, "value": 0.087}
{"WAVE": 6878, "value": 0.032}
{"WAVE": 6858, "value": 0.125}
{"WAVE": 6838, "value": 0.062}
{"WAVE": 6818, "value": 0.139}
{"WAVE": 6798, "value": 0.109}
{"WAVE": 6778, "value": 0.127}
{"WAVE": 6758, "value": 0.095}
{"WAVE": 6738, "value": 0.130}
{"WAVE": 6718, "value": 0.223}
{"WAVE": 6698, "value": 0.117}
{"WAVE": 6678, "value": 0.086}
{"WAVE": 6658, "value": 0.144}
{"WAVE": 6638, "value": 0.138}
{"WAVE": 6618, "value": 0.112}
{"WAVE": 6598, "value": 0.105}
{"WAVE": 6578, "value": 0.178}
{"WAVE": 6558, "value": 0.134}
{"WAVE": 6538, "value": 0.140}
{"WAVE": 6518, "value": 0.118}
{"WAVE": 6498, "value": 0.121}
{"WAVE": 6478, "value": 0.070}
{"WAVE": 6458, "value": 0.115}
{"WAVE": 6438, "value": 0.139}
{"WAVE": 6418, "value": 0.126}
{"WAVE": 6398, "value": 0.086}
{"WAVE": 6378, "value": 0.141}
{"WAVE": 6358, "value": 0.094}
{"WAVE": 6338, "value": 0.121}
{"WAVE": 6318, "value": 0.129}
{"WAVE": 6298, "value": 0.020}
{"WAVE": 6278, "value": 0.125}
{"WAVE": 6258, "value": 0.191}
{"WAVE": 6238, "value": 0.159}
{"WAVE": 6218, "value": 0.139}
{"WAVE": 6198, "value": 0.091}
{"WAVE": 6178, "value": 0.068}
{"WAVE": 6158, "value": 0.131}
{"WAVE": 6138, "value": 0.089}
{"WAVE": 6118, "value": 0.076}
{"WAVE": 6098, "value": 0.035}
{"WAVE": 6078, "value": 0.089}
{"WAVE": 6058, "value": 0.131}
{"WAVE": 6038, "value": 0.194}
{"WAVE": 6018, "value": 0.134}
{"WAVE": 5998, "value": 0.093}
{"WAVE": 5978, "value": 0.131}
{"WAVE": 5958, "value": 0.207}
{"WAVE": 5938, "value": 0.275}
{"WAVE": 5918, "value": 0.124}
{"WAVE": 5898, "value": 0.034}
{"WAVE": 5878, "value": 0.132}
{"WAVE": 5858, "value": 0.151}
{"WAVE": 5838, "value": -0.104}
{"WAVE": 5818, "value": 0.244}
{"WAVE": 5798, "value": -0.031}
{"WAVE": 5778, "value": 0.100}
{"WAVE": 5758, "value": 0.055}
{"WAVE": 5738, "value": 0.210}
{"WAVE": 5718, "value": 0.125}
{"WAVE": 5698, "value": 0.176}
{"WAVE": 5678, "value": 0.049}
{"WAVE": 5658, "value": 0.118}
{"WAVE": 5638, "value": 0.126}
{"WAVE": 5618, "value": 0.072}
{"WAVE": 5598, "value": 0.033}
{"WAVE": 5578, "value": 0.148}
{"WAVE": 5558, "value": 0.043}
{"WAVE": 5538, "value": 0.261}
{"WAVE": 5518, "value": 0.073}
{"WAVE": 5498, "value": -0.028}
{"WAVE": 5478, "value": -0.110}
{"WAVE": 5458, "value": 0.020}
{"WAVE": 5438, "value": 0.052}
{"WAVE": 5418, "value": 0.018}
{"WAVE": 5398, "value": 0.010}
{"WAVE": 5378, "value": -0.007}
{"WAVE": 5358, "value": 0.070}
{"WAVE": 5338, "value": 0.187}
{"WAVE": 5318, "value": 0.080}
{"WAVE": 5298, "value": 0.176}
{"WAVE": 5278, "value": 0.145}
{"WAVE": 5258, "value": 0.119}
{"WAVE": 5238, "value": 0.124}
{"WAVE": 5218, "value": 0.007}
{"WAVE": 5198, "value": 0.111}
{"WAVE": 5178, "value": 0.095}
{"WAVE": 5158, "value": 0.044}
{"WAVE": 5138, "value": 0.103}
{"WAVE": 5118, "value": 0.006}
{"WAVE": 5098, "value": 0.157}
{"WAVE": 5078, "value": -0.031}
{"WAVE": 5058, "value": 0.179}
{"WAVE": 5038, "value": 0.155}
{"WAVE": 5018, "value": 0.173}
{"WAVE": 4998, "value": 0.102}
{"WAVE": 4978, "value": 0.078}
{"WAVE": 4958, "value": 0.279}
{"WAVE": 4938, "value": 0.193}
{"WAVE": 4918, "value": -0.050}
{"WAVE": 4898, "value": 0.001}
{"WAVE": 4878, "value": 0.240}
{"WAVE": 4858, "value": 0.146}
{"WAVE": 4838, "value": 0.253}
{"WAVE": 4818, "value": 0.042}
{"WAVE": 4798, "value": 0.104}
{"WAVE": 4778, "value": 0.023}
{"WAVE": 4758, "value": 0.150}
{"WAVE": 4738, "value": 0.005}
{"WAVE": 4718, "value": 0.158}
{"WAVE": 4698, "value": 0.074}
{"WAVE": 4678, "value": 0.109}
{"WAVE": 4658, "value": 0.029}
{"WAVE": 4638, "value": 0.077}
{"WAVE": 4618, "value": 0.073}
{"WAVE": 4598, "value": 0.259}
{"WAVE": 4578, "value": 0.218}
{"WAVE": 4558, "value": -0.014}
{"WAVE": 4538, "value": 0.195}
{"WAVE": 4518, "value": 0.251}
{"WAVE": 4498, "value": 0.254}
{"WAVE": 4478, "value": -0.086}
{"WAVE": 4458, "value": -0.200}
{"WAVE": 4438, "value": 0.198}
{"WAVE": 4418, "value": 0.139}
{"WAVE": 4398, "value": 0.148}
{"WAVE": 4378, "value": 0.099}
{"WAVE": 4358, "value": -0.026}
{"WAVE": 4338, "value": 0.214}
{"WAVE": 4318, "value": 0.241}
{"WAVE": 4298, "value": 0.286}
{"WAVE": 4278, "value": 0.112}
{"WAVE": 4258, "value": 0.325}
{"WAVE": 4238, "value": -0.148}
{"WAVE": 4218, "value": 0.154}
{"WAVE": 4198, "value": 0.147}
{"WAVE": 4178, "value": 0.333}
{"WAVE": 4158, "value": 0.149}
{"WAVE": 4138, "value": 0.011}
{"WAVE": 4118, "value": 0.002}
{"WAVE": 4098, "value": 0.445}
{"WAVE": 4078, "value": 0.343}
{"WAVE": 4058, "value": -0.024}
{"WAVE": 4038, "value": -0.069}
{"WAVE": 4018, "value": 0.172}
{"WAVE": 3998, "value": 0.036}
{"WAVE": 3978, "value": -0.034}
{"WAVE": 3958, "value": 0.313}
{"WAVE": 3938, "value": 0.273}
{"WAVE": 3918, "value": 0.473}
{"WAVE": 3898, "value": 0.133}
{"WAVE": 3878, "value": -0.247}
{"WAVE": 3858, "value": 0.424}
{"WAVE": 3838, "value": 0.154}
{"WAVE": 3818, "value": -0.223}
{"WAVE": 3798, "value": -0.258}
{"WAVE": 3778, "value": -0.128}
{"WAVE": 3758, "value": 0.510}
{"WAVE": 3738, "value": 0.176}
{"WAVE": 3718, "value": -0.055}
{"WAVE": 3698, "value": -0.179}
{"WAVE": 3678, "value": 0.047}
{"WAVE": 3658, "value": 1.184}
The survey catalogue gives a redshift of 1.385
